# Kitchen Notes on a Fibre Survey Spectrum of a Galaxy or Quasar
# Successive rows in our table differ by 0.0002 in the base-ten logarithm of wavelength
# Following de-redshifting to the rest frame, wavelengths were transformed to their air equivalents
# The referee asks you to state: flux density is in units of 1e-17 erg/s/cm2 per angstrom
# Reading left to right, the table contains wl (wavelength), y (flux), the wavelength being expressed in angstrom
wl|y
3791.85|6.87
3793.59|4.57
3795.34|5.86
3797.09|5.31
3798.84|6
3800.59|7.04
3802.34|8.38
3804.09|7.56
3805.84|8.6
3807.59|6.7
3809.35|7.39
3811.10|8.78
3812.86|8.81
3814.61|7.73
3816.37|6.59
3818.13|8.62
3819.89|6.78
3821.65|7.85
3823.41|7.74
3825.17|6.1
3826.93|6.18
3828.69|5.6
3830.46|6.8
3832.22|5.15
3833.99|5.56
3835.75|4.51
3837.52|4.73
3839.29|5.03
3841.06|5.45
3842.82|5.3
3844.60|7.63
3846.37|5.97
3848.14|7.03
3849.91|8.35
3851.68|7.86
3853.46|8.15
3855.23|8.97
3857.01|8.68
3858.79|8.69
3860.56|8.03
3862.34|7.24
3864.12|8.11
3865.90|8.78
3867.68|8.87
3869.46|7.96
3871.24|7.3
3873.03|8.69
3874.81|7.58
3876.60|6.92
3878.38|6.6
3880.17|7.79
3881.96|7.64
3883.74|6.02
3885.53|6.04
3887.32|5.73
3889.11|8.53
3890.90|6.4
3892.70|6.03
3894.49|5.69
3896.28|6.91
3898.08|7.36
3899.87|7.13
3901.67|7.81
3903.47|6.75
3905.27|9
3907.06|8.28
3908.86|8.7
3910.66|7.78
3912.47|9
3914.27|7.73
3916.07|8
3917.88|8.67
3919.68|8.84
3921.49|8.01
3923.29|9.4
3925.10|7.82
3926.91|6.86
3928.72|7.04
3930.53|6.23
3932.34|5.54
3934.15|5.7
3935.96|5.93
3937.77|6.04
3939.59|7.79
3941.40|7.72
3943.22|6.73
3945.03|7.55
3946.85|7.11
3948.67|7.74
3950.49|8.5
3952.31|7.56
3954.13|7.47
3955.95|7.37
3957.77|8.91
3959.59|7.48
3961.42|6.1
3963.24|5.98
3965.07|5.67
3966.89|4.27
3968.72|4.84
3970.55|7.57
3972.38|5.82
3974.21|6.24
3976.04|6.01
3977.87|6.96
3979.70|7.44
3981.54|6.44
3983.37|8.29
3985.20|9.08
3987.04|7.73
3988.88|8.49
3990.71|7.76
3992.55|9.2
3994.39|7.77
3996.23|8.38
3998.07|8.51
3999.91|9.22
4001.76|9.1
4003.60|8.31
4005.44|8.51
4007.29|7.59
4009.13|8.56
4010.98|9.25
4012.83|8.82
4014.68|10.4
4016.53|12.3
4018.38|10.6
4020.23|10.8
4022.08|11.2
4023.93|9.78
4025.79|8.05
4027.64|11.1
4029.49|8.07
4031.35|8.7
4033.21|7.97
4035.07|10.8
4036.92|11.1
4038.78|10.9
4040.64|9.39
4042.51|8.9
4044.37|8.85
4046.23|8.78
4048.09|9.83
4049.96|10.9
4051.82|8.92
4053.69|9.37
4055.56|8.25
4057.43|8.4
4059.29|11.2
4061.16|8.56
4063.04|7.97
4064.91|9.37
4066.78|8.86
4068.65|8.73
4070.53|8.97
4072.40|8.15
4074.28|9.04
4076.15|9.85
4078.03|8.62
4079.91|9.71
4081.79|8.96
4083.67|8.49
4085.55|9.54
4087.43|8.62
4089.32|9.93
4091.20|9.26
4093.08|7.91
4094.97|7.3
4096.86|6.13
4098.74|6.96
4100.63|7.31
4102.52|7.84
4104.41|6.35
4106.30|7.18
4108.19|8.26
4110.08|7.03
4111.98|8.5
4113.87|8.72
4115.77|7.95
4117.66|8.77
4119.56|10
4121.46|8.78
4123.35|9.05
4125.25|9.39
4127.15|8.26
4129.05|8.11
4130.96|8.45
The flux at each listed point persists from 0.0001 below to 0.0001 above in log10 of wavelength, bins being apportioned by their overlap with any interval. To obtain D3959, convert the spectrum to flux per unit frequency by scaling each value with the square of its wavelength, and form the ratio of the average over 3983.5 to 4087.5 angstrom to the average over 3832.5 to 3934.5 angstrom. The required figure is 1.36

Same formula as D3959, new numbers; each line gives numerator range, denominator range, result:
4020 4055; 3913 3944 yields 1.39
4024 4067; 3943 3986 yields 1.40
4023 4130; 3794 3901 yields 1.40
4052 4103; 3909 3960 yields 1.23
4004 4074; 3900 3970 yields 1.35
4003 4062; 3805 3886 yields 1.45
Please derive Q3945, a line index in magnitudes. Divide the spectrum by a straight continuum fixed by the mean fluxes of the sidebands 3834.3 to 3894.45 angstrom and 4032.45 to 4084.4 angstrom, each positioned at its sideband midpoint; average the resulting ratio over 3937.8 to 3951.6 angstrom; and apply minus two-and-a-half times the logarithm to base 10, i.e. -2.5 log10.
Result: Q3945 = 0.07 mag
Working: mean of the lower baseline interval 7.14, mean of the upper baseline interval 9.25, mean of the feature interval 7.49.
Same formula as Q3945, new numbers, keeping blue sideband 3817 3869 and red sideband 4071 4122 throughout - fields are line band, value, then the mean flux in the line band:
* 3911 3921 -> -0.134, 8.38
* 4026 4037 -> -0.176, 9.41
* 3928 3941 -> 0.178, 6.37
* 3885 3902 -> 0.086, 6.74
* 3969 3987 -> 0.101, 7.05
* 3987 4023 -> -0.164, 9.16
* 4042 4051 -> -0.173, 9.48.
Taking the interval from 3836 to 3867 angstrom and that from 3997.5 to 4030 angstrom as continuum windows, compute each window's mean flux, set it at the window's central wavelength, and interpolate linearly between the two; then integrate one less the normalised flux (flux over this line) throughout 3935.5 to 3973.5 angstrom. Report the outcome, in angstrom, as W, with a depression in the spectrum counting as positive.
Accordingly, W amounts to 7.8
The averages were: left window 7.25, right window 9.48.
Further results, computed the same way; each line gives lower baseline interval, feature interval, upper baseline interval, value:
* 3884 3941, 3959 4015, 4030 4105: 3.4 angstrom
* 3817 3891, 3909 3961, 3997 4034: 4.3 angstrom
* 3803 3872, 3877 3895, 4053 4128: 1.9 angstrom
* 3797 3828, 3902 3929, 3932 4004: -3.1 angstrom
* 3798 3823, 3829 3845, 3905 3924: 4.8 angstrom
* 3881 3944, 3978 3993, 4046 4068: 0.5 angstrom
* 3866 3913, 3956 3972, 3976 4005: 3.1 angstrom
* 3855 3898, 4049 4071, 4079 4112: -3.2 angstrom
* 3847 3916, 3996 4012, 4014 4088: 0.6 angstrom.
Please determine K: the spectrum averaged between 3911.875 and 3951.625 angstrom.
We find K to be 7.44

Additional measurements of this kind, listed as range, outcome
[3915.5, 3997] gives 7.24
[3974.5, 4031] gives 8.77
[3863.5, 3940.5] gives 7.42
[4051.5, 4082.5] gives 9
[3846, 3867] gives 8.05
